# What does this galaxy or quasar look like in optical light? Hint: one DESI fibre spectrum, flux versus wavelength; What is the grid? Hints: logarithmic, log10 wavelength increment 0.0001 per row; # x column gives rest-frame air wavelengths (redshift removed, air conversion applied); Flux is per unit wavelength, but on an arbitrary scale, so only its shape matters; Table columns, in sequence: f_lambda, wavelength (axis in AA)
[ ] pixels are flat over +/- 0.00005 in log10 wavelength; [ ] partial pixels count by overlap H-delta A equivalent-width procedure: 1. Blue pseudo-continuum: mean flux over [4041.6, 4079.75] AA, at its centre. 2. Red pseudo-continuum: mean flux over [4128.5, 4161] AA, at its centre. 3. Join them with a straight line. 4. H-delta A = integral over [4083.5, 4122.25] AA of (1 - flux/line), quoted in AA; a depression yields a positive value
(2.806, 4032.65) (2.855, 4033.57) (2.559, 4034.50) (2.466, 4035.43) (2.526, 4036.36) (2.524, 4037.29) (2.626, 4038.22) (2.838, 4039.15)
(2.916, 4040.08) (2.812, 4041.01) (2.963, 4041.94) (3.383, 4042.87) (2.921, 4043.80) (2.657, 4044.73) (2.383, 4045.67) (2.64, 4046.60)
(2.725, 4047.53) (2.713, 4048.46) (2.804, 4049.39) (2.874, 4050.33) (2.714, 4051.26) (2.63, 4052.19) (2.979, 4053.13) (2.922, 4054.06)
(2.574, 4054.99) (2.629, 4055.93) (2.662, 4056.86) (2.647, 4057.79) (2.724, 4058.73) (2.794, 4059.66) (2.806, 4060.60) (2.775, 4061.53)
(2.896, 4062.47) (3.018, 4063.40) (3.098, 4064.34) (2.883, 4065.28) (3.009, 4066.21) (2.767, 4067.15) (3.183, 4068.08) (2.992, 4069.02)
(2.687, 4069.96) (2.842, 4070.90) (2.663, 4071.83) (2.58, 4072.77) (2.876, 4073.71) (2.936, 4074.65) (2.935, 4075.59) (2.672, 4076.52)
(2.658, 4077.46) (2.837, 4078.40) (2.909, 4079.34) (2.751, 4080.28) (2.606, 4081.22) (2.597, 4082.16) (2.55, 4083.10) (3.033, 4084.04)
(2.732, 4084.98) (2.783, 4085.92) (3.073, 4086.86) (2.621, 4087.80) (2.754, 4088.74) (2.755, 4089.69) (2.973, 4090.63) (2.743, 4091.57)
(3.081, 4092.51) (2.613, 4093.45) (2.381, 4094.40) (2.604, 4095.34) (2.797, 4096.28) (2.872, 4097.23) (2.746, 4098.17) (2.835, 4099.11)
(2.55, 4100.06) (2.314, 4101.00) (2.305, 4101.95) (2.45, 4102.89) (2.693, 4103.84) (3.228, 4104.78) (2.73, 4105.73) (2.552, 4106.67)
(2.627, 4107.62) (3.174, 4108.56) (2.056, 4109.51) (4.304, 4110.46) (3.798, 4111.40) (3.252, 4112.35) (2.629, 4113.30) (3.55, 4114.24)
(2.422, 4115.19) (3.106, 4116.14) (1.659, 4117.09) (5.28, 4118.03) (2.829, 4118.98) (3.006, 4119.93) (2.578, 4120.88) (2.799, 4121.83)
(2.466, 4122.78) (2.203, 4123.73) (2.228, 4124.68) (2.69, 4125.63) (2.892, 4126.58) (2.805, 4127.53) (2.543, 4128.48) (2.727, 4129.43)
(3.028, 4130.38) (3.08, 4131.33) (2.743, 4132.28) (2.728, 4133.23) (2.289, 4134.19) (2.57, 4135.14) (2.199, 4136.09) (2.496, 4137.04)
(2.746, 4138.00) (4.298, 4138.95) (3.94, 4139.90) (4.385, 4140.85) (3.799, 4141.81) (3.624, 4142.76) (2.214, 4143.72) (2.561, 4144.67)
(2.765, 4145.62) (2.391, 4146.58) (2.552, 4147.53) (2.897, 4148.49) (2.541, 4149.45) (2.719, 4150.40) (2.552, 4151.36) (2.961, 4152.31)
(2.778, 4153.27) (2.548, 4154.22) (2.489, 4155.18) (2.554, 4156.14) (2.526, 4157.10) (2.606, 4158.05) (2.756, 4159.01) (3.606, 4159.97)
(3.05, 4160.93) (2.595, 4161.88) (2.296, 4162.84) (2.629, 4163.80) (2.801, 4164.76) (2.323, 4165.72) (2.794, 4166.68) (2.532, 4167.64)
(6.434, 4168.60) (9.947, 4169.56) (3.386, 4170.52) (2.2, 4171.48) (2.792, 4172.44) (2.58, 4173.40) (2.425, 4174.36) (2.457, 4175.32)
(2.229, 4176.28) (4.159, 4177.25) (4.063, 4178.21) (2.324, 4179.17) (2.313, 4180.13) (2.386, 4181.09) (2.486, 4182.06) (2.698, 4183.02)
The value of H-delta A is -0.3 AA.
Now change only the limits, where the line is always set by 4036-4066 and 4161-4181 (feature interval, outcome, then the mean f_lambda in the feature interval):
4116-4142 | 1.4 AA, 2.92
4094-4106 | 1.3 AA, 2.65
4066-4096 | 1.2 AA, 2.79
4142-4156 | 2.0 AA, 2.7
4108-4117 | -0.2 AA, 3.07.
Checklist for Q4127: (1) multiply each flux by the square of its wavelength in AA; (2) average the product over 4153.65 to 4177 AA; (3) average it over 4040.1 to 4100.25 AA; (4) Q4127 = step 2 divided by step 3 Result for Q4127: 1.17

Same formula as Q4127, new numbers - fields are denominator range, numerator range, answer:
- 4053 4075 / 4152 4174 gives 1.18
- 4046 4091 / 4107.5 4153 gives 1.07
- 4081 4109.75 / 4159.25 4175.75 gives 1.28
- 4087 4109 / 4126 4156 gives 1.08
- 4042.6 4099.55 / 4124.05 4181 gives 1.11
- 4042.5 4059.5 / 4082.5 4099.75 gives 1.03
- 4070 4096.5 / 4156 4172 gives 1.27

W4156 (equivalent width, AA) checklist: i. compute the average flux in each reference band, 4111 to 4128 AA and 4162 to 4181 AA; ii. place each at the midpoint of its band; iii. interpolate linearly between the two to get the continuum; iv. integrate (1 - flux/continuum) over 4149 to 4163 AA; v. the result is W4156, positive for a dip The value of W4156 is 2.0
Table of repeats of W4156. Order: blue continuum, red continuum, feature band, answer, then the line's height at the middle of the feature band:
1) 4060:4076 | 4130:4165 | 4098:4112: 0.2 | 2.86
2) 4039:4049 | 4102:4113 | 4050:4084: 0.8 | 2.87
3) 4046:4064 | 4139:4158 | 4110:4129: -0.6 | 2.86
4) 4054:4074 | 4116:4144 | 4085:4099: 0.5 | 2.87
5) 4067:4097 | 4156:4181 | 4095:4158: 3.0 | 2.98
